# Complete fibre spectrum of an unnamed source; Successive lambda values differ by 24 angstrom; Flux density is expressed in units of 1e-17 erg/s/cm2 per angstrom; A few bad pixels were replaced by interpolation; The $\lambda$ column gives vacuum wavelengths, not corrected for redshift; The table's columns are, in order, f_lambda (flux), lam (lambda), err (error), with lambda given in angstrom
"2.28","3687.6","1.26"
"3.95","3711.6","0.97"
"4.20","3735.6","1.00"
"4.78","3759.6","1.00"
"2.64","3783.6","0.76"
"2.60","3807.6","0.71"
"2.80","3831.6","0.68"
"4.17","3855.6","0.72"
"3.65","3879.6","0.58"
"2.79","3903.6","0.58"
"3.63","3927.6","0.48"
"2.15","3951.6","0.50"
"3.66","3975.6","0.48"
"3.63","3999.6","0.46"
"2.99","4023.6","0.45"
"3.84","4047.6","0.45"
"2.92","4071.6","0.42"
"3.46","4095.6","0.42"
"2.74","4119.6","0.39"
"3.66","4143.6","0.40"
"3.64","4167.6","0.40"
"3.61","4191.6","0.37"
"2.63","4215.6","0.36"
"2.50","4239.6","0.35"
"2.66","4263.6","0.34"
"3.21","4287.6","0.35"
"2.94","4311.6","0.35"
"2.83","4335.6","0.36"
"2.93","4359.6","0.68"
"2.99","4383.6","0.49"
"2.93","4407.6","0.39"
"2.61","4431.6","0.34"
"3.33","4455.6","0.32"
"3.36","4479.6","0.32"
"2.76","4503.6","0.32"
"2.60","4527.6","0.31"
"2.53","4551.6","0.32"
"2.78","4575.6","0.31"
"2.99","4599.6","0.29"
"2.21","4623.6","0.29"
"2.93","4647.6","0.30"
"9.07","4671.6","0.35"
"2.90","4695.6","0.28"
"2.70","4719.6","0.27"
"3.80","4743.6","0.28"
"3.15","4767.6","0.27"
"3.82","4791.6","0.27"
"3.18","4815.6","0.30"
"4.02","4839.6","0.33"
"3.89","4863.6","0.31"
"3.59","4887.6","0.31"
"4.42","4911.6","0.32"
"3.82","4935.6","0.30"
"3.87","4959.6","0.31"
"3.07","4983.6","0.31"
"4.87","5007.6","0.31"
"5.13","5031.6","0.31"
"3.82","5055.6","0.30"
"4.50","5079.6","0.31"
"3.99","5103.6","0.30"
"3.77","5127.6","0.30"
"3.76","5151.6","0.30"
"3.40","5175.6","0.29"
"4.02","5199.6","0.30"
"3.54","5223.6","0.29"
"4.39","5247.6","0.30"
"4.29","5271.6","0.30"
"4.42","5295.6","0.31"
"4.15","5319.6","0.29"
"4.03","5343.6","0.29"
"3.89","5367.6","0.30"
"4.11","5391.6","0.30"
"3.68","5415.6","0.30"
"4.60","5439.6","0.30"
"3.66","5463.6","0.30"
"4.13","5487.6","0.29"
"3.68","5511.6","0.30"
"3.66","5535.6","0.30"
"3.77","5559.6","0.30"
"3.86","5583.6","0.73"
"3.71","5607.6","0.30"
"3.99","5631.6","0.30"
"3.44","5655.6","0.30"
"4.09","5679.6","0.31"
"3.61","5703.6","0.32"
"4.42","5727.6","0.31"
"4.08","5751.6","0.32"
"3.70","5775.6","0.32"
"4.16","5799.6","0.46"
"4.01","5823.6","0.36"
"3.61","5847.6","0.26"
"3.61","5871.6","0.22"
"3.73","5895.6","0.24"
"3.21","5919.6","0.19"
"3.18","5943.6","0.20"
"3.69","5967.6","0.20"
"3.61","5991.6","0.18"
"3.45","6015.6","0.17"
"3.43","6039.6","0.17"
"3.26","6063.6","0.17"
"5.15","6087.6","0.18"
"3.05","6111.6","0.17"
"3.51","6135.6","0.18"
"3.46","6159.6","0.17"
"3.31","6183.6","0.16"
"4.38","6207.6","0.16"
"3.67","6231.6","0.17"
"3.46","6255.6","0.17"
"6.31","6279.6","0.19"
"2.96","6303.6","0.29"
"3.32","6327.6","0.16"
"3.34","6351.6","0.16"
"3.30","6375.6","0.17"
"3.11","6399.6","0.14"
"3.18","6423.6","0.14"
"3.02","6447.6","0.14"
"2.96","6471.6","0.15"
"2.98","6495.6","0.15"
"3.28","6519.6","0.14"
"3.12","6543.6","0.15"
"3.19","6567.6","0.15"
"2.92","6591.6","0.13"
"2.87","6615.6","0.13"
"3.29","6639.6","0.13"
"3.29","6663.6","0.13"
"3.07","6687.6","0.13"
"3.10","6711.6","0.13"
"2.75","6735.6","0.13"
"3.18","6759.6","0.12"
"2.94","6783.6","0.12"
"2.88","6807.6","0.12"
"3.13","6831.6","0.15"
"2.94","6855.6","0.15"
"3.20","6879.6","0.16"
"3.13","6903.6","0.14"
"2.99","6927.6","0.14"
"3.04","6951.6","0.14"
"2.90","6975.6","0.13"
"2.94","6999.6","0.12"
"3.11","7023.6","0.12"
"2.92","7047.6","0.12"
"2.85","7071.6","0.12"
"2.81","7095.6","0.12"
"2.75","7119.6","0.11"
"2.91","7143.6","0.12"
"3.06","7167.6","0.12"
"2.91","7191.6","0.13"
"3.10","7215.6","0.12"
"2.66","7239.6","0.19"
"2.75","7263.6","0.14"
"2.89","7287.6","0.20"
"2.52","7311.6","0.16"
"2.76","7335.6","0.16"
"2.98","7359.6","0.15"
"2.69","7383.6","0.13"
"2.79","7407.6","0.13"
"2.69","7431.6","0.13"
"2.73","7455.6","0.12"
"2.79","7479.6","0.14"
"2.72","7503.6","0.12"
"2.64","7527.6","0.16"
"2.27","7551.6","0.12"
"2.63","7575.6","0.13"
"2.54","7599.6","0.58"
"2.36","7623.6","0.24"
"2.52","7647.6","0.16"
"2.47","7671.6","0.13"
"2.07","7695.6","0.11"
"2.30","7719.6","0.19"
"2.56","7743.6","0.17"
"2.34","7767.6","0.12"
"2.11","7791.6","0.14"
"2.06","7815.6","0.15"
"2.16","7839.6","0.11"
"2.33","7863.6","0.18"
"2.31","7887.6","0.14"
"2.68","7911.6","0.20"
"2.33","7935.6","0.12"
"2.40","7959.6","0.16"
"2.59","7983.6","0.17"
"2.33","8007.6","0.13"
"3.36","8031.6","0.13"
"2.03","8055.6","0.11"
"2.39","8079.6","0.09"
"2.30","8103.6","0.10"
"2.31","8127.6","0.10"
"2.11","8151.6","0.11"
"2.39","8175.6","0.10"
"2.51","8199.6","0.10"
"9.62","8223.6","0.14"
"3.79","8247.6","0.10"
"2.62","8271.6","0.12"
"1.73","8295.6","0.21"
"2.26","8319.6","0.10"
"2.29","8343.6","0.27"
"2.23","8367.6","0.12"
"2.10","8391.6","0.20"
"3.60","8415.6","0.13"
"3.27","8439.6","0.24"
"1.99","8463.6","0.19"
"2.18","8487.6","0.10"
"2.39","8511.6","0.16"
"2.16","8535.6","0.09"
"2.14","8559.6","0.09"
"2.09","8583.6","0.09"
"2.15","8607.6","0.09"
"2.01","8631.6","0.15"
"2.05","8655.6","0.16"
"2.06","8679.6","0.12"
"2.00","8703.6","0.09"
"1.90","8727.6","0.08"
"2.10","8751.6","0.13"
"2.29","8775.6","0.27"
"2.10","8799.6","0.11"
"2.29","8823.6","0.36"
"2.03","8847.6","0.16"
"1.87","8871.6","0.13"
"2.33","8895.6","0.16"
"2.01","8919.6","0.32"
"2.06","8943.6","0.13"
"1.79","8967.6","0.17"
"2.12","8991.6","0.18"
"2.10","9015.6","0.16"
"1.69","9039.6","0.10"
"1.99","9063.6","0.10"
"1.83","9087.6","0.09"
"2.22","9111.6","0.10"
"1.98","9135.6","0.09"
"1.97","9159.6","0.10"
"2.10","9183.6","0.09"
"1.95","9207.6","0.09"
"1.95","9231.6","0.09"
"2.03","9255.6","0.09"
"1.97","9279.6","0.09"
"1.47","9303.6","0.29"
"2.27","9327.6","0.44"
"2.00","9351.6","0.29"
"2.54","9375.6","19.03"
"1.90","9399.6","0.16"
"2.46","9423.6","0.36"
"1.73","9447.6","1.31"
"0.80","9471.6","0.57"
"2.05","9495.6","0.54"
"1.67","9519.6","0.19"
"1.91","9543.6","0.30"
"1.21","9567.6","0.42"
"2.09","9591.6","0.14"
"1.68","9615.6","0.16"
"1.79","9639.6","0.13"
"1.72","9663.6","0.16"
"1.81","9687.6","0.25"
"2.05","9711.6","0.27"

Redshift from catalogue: 0.254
